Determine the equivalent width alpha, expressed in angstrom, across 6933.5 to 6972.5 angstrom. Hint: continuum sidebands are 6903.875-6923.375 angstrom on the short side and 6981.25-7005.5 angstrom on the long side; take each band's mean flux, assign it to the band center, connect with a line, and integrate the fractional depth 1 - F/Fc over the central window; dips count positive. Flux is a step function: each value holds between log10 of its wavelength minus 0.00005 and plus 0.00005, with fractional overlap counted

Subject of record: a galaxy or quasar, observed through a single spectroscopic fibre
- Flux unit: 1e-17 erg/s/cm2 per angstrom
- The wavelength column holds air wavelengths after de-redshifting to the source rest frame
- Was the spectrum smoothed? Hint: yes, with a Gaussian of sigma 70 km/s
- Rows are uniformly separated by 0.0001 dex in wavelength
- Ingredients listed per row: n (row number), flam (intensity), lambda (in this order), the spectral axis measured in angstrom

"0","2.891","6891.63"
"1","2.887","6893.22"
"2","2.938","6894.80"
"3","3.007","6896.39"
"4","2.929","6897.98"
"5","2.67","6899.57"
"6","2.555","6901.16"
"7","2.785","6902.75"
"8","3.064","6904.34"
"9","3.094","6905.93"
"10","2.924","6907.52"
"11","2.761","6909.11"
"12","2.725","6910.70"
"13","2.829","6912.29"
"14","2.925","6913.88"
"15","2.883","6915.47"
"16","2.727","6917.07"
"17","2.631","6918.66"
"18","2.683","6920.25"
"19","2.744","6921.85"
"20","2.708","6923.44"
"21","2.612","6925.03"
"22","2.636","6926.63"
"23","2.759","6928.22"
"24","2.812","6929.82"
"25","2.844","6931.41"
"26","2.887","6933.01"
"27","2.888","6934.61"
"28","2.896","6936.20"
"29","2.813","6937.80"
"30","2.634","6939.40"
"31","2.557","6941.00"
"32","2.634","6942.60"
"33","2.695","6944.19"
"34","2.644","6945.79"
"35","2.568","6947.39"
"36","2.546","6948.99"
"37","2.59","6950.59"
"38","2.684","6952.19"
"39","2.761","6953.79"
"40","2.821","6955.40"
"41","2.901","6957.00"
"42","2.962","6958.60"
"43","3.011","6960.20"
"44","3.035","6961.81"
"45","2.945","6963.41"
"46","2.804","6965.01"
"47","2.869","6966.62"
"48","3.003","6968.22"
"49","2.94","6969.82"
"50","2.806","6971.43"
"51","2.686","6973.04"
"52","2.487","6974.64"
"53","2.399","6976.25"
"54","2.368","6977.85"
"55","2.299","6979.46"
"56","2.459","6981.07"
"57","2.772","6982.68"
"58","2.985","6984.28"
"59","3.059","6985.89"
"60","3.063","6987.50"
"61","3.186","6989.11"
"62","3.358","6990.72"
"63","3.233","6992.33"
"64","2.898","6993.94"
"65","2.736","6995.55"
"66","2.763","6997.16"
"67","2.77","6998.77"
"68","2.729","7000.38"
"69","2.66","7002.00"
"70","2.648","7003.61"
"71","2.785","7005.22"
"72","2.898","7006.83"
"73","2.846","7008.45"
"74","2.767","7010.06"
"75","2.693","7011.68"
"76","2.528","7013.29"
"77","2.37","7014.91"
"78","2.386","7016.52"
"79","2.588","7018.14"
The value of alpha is 1.0 angstrom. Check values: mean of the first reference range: 2.82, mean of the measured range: 2.79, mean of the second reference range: 2.9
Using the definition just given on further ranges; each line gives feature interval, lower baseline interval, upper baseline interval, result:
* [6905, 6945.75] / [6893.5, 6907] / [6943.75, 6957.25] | 0.2 angstrom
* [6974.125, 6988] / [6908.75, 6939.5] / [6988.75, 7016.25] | 0.7 angstrom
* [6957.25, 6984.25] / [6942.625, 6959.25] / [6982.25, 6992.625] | 1.5 angstrom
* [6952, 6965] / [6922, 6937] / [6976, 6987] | -0.9 angstrom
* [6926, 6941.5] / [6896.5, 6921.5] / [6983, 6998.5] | 0.5 angstrom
